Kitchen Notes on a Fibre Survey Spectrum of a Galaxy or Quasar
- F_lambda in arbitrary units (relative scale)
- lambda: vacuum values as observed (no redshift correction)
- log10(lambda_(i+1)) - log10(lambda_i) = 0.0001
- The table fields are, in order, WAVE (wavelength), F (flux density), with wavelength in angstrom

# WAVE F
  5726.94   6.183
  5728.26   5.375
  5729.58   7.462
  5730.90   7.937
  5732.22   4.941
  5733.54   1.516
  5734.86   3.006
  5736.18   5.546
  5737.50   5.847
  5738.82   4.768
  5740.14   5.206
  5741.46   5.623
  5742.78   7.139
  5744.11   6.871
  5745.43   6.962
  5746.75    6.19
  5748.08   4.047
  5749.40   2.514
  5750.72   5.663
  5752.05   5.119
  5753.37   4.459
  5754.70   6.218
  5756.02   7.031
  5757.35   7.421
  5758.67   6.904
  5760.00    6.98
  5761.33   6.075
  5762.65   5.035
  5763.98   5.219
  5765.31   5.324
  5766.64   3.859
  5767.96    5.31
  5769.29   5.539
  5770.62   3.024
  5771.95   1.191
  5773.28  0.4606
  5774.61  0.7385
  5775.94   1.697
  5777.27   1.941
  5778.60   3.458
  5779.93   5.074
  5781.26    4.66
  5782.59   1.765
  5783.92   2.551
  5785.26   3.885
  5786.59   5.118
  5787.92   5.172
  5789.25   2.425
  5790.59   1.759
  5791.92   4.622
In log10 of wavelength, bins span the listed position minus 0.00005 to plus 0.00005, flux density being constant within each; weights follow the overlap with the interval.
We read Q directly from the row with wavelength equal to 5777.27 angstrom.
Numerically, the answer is 1.941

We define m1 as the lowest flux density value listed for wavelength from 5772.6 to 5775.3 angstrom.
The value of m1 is 0.4606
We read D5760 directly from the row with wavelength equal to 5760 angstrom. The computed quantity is 6.98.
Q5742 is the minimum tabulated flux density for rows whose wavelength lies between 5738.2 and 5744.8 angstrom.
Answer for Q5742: 4.768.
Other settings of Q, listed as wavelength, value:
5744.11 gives 6.871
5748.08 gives 4.047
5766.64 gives 3.859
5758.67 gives 6.904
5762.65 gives 5.035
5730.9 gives 7.937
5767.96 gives 5.31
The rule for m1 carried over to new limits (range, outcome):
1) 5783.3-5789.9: 2.425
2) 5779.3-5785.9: 1.765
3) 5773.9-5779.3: 0.7385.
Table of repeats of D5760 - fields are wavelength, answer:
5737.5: 5.847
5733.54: 1.516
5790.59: 1.759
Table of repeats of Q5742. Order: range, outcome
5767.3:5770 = 5.31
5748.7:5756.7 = 2.514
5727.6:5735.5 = 1.516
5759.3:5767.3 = 3.859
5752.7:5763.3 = 4.459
